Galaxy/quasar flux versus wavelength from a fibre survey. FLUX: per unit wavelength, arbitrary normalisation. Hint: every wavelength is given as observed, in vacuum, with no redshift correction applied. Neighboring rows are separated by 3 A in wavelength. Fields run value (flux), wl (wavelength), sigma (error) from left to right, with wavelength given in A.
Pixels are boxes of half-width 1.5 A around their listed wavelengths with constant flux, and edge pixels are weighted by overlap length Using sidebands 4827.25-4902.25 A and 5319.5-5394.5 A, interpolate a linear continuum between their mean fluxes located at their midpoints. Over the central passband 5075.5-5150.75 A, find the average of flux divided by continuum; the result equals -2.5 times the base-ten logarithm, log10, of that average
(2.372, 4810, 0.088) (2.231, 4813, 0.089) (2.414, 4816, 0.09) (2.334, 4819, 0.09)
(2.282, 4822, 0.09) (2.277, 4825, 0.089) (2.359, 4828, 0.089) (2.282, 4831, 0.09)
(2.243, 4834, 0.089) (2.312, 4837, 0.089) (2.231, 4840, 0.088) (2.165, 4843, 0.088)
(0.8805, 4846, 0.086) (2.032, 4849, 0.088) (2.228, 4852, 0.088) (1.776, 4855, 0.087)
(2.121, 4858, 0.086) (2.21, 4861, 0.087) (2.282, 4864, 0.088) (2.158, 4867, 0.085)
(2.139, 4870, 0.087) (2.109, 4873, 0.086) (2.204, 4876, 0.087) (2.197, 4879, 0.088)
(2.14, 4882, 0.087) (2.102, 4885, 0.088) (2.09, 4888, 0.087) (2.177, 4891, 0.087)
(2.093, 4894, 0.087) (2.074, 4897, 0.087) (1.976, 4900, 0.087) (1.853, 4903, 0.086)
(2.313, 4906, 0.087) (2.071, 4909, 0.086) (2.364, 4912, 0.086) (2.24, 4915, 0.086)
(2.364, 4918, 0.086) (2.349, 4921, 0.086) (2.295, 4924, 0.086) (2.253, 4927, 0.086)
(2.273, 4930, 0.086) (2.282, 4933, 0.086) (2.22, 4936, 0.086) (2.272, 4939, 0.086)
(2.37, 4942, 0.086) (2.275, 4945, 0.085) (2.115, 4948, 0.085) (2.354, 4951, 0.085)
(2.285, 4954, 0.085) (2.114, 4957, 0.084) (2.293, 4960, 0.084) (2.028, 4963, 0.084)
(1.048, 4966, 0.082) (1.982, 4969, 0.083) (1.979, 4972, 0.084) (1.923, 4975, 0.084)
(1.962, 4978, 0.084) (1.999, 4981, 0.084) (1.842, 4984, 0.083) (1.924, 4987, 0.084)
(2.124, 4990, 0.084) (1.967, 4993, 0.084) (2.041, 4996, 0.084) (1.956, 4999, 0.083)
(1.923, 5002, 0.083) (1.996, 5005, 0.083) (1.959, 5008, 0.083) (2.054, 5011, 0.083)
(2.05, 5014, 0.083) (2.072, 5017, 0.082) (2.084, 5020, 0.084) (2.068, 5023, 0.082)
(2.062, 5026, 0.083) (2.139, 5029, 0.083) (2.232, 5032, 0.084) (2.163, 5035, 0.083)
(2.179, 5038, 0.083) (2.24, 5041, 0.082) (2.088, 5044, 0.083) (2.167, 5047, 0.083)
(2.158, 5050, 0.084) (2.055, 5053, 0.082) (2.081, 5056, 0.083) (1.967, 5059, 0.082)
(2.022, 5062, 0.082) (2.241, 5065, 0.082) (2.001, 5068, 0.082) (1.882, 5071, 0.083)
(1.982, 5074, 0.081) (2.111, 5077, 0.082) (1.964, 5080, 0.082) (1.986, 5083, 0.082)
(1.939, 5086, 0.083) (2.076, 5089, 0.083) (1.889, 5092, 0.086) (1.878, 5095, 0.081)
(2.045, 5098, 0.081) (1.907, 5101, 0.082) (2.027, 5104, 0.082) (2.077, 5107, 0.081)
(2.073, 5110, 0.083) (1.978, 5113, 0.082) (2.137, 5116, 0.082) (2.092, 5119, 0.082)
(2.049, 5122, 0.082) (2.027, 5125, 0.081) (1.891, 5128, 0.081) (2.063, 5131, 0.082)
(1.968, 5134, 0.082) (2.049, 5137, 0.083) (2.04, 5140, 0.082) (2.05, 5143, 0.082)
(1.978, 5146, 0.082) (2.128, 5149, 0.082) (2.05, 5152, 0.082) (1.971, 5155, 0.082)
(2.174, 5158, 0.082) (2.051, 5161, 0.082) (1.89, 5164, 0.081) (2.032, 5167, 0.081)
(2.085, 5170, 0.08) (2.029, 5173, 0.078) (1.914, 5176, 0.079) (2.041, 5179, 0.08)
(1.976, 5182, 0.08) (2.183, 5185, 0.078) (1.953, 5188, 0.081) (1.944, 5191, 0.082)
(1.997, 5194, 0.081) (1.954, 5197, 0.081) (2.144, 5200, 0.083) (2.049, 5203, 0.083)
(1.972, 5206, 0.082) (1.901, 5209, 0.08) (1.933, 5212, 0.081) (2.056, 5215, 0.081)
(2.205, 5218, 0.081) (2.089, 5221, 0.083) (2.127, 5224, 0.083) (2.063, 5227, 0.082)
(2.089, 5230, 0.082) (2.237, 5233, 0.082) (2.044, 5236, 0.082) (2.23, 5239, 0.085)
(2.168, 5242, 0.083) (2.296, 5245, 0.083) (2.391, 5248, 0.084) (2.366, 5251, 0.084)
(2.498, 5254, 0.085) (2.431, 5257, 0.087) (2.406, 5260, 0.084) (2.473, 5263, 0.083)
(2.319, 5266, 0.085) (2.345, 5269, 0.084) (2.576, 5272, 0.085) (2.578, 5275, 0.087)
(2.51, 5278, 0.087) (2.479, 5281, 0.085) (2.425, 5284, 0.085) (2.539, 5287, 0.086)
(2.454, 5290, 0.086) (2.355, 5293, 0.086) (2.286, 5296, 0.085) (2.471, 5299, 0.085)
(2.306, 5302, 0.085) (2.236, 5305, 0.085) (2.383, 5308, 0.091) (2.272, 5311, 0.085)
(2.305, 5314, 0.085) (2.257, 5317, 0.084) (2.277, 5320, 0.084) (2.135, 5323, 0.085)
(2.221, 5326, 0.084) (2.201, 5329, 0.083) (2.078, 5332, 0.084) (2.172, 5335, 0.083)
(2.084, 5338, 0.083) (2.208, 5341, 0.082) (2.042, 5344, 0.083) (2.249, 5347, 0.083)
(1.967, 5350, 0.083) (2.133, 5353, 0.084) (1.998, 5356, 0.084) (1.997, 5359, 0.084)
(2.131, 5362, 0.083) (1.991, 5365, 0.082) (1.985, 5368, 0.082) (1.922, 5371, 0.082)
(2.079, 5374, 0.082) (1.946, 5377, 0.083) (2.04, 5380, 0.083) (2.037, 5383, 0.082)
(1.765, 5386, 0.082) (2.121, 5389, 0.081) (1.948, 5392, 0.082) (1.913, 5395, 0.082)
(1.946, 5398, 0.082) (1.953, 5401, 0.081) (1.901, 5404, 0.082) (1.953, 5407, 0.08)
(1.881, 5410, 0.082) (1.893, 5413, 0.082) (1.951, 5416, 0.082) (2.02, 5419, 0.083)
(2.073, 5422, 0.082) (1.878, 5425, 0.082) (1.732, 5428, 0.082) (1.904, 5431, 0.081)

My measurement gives 0.03 mag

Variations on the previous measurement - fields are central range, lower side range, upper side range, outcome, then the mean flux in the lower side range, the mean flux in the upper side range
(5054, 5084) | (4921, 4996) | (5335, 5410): 0.03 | 2.09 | 2.01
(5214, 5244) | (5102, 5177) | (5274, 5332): 0.03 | 2.03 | 2.34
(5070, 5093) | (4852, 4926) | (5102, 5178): 0.04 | 2.16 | 2.03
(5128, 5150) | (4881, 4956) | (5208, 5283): 0.11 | 2.21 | 2.28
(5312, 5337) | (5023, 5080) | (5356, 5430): -0.11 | 2.09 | 1.96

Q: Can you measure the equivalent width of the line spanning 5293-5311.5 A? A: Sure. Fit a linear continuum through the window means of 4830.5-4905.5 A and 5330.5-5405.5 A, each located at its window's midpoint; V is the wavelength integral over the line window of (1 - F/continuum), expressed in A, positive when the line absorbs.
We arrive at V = -2.7 A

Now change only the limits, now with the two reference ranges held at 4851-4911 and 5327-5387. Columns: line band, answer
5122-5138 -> 0.6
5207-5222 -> 0.3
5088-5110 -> 1.0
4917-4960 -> -3.3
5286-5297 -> -1.8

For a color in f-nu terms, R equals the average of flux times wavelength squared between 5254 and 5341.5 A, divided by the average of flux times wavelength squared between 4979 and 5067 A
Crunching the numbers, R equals 1.26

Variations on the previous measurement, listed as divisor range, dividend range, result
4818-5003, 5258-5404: 1.22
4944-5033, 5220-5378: 1.25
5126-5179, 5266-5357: 1.20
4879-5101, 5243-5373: 1.23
